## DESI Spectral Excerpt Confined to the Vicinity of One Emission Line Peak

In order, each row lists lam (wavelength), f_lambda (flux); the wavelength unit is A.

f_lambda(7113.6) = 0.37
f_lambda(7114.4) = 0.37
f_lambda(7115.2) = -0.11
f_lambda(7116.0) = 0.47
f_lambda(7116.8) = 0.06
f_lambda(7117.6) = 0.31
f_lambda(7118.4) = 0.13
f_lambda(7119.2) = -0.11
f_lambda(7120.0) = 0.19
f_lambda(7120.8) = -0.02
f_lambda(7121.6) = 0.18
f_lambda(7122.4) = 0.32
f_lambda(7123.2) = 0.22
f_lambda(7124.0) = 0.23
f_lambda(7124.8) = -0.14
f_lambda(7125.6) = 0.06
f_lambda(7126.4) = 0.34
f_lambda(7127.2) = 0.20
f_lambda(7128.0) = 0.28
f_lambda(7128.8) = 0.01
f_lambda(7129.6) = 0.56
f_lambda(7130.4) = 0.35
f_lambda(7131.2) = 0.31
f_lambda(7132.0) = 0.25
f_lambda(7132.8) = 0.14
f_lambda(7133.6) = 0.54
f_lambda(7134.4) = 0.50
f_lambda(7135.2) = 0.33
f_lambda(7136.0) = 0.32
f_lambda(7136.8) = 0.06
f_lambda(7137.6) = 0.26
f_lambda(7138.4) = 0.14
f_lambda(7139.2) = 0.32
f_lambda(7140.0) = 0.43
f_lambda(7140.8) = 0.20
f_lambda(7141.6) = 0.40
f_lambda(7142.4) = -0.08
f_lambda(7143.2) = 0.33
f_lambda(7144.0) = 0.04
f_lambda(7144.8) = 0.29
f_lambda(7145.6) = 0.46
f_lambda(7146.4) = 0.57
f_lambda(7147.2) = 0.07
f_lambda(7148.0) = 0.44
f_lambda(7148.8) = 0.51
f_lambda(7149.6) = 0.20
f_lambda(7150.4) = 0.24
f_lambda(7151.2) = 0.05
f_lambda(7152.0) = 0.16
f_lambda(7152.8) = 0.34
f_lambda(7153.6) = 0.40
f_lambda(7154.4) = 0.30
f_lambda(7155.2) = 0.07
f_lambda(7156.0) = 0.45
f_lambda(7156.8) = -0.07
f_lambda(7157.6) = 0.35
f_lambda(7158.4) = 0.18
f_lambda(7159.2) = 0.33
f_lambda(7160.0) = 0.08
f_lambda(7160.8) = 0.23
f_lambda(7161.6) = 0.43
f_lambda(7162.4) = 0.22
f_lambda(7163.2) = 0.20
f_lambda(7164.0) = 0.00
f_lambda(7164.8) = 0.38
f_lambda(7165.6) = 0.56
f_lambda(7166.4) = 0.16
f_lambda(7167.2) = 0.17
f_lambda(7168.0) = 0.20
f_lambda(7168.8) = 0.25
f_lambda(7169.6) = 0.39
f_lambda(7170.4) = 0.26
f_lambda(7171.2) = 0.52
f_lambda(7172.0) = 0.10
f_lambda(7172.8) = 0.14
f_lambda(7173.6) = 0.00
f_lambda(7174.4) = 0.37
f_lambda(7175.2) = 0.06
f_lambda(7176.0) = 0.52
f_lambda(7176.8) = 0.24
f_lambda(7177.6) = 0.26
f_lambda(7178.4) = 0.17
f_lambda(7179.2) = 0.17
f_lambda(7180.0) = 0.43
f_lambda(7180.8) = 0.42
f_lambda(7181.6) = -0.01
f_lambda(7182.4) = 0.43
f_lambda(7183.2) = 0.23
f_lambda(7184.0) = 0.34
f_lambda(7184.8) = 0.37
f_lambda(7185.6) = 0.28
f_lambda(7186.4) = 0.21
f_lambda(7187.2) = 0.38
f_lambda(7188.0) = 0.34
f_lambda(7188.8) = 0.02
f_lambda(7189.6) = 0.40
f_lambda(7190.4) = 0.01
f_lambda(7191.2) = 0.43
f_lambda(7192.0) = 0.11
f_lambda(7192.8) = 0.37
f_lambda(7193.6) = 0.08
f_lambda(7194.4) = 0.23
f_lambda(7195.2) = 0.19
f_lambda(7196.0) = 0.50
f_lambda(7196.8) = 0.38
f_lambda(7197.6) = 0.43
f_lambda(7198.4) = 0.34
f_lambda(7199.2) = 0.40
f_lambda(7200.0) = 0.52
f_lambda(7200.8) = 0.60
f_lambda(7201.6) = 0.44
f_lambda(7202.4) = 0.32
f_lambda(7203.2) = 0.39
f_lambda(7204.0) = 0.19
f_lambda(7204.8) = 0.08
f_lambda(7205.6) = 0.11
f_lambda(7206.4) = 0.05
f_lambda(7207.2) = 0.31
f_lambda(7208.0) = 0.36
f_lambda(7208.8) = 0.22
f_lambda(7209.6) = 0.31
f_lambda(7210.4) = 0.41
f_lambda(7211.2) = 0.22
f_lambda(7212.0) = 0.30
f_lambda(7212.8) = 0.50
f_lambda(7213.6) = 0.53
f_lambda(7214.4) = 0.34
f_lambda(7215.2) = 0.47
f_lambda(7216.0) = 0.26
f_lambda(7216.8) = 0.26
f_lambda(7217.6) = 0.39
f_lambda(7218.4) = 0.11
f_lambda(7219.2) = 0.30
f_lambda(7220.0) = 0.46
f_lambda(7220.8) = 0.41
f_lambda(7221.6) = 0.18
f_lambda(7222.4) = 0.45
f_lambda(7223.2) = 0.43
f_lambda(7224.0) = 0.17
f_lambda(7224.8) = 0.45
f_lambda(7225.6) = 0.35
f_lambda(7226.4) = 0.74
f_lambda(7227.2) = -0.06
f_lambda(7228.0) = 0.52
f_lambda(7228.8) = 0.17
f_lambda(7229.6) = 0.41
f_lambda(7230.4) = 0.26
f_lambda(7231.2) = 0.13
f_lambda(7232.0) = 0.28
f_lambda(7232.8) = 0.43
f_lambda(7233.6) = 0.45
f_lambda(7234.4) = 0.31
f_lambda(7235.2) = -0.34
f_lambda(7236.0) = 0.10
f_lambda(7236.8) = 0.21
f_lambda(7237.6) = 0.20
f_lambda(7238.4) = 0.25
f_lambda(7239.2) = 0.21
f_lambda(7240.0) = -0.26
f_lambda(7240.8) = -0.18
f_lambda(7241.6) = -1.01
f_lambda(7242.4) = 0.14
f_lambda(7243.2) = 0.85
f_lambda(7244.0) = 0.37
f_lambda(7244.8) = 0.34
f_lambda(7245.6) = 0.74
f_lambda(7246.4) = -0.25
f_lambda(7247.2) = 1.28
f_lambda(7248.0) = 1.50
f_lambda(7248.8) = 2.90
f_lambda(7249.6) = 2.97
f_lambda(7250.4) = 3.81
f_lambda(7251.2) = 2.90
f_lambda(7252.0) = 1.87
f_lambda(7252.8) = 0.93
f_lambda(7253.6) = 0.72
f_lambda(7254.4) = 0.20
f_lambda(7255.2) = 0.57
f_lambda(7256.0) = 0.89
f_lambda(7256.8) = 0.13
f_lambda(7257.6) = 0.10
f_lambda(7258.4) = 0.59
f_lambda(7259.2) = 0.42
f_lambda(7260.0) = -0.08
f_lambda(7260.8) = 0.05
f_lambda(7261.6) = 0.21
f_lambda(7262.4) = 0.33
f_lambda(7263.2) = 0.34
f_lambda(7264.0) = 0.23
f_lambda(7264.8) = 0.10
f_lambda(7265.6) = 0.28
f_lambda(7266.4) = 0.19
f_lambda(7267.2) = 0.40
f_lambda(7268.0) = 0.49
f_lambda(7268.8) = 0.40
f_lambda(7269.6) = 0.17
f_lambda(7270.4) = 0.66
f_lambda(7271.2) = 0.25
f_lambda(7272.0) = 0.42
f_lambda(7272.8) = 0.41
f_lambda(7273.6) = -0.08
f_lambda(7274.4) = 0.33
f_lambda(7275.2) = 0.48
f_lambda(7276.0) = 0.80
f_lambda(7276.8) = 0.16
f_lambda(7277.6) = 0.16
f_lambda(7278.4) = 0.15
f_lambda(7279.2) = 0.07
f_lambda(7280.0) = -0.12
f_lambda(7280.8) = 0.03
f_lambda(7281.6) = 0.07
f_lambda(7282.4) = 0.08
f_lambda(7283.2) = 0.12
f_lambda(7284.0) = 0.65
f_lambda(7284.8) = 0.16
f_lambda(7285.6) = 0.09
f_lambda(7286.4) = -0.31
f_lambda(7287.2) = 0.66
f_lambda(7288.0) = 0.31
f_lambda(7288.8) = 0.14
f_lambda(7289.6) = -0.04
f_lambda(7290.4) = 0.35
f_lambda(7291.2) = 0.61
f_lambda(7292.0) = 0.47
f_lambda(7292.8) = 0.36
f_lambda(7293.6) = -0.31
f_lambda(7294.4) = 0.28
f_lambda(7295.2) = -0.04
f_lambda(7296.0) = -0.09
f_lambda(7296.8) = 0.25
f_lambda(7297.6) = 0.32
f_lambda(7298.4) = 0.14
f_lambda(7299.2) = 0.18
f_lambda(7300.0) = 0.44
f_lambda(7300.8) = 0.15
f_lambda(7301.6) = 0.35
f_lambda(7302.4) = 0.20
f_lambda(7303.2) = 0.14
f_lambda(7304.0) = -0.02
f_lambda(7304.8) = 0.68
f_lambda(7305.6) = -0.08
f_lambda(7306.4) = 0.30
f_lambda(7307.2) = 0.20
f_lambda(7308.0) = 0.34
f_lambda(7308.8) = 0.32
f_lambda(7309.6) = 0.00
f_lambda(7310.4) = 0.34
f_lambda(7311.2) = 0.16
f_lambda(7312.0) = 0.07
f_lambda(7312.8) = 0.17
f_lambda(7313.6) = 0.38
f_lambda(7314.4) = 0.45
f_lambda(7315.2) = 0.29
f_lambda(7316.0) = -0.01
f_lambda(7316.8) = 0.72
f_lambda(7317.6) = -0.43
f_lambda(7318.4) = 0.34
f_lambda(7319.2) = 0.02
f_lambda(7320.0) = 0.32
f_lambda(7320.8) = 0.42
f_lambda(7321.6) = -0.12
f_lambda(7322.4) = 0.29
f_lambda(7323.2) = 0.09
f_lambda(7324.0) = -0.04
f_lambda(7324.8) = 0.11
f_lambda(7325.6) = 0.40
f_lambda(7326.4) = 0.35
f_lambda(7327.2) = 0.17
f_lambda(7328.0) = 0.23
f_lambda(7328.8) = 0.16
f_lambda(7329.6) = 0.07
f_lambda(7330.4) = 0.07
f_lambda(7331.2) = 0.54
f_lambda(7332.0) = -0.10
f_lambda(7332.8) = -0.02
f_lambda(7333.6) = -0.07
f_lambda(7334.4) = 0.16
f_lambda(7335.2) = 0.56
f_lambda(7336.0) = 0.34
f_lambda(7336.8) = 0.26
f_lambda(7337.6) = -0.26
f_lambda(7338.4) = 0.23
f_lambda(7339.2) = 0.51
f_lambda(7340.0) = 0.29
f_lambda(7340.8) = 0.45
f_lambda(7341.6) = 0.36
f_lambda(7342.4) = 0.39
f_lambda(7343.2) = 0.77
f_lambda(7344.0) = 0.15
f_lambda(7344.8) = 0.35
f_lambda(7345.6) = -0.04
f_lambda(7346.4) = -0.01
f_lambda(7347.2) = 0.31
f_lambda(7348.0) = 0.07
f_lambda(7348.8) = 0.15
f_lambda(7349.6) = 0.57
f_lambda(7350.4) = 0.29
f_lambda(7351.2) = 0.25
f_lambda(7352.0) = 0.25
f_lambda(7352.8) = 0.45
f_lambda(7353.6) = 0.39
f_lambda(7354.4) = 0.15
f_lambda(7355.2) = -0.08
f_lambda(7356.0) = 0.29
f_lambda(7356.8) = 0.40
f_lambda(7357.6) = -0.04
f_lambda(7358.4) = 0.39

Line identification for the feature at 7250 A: H-beta 4861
